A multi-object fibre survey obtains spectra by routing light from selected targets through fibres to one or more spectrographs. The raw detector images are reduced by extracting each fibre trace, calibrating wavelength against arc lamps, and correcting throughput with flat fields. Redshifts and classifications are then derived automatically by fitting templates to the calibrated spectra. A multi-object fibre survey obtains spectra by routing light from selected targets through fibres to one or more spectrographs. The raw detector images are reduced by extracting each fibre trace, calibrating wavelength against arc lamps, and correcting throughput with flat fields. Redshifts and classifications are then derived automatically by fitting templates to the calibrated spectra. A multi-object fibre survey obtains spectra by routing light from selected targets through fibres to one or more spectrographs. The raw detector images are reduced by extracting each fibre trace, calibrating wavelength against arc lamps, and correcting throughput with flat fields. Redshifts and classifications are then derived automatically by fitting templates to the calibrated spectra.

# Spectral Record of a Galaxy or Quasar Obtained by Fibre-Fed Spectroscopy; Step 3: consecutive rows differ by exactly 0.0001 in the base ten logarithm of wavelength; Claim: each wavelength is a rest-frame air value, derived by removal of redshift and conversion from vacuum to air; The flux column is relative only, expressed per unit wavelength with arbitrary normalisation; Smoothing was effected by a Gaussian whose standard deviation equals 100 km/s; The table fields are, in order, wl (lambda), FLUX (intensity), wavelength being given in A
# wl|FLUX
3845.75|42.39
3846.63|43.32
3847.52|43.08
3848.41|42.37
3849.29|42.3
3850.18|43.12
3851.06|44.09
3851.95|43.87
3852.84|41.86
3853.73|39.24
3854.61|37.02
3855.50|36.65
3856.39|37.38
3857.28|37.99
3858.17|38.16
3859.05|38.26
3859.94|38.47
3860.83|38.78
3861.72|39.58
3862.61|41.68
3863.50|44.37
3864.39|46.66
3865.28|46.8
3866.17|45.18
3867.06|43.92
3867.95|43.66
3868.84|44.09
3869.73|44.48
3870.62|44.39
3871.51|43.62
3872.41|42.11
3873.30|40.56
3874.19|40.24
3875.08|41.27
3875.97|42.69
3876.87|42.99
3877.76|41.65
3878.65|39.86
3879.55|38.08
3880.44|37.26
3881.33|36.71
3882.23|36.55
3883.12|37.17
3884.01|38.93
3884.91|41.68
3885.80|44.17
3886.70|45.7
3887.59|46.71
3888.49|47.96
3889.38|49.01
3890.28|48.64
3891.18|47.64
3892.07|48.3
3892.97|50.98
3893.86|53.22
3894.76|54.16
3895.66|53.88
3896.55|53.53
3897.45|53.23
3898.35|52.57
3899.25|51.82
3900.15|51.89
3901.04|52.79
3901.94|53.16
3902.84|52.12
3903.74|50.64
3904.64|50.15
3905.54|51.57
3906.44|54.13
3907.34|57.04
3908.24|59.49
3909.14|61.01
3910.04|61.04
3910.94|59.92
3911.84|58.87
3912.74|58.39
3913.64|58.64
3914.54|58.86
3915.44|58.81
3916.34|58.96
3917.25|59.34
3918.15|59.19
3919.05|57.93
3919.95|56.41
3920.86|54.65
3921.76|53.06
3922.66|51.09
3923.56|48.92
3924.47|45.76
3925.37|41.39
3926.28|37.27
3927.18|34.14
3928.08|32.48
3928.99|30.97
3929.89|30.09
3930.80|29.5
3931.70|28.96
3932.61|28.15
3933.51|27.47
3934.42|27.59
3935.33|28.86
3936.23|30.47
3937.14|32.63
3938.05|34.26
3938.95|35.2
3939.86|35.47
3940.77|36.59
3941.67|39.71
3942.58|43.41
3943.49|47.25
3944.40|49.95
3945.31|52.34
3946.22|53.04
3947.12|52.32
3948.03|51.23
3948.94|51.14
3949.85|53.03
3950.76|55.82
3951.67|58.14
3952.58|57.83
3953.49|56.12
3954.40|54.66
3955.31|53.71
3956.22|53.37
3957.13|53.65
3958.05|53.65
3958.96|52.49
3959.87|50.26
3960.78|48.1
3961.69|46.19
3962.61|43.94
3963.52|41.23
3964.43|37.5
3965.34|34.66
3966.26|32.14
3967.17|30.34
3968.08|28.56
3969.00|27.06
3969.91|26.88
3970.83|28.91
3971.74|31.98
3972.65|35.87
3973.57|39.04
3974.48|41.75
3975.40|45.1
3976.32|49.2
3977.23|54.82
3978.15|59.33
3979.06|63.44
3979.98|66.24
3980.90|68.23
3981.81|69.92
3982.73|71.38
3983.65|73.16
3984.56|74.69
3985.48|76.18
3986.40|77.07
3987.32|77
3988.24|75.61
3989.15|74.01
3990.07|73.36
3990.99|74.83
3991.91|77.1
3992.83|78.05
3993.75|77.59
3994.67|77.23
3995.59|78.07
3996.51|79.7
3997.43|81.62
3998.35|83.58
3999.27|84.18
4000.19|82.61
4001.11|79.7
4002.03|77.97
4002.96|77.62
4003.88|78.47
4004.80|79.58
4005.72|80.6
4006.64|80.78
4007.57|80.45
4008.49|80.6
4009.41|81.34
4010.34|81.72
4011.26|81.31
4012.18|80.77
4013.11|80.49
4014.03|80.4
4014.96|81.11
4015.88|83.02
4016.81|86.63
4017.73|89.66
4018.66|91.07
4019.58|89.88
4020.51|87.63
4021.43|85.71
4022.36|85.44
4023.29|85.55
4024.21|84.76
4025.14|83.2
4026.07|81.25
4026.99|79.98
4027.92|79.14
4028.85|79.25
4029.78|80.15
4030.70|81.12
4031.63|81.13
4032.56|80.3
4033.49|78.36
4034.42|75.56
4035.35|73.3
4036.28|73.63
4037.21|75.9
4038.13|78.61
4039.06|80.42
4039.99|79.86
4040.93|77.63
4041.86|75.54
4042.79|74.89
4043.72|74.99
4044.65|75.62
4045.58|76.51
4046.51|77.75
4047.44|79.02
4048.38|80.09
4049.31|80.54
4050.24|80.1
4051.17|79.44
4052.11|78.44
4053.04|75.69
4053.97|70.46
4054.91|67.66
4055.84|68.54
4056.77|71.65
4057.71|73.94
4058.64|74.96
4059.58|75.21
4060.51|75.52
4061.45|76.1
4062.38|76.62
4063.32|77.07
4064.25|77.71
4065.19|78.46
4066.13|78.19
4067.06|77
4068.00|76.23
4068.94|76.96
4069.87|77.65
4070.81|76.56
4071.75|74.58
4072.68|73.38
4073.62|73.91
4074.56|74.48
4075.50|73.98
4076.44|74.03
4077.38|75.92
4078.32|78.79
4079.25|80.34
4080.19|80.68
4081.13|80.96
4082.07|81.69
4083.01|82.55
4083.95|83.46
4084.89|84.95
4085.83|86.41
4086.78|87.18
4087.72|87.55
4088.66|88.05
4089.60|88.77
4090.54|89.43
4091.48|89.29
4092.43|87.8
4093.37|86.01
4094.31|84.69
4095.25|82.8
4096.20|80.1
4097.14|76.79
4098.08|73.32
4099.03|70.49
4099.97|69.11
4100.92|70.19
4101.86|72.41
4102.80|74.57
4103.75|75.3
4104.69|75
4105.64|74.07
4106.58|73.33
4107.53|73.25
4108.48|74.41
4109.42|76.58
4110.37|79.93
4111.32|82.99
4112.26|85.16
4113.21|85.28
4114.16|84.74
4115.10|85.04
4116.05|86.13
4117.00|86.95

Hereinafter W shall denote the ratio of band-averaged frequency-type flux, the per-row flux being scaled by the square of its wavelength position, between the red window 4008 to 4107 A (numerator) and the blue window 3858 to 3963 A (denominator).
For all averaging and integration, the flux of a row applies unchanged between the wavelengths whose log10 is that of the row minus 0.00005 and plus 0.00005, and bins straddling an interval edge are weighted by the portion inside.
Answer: 1.83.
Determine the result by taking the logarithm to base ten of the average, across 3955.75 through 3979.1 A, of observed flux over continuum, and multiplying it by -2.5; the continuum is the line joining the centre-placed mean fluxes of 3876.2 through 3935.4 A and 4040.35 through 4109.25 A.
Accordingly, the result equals 0.35 mag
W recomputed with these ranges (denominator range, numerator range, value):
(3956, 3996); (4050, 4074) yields 1.41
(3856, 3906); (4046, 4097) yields 1.93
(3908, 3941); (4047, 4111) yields 1.88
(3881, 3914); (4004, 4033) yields 1.72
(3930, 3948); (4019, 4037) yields 2.25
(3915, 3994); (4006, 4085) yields 1.66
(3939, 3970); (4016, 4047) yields 1.82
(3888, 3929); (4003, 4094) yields 1.64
